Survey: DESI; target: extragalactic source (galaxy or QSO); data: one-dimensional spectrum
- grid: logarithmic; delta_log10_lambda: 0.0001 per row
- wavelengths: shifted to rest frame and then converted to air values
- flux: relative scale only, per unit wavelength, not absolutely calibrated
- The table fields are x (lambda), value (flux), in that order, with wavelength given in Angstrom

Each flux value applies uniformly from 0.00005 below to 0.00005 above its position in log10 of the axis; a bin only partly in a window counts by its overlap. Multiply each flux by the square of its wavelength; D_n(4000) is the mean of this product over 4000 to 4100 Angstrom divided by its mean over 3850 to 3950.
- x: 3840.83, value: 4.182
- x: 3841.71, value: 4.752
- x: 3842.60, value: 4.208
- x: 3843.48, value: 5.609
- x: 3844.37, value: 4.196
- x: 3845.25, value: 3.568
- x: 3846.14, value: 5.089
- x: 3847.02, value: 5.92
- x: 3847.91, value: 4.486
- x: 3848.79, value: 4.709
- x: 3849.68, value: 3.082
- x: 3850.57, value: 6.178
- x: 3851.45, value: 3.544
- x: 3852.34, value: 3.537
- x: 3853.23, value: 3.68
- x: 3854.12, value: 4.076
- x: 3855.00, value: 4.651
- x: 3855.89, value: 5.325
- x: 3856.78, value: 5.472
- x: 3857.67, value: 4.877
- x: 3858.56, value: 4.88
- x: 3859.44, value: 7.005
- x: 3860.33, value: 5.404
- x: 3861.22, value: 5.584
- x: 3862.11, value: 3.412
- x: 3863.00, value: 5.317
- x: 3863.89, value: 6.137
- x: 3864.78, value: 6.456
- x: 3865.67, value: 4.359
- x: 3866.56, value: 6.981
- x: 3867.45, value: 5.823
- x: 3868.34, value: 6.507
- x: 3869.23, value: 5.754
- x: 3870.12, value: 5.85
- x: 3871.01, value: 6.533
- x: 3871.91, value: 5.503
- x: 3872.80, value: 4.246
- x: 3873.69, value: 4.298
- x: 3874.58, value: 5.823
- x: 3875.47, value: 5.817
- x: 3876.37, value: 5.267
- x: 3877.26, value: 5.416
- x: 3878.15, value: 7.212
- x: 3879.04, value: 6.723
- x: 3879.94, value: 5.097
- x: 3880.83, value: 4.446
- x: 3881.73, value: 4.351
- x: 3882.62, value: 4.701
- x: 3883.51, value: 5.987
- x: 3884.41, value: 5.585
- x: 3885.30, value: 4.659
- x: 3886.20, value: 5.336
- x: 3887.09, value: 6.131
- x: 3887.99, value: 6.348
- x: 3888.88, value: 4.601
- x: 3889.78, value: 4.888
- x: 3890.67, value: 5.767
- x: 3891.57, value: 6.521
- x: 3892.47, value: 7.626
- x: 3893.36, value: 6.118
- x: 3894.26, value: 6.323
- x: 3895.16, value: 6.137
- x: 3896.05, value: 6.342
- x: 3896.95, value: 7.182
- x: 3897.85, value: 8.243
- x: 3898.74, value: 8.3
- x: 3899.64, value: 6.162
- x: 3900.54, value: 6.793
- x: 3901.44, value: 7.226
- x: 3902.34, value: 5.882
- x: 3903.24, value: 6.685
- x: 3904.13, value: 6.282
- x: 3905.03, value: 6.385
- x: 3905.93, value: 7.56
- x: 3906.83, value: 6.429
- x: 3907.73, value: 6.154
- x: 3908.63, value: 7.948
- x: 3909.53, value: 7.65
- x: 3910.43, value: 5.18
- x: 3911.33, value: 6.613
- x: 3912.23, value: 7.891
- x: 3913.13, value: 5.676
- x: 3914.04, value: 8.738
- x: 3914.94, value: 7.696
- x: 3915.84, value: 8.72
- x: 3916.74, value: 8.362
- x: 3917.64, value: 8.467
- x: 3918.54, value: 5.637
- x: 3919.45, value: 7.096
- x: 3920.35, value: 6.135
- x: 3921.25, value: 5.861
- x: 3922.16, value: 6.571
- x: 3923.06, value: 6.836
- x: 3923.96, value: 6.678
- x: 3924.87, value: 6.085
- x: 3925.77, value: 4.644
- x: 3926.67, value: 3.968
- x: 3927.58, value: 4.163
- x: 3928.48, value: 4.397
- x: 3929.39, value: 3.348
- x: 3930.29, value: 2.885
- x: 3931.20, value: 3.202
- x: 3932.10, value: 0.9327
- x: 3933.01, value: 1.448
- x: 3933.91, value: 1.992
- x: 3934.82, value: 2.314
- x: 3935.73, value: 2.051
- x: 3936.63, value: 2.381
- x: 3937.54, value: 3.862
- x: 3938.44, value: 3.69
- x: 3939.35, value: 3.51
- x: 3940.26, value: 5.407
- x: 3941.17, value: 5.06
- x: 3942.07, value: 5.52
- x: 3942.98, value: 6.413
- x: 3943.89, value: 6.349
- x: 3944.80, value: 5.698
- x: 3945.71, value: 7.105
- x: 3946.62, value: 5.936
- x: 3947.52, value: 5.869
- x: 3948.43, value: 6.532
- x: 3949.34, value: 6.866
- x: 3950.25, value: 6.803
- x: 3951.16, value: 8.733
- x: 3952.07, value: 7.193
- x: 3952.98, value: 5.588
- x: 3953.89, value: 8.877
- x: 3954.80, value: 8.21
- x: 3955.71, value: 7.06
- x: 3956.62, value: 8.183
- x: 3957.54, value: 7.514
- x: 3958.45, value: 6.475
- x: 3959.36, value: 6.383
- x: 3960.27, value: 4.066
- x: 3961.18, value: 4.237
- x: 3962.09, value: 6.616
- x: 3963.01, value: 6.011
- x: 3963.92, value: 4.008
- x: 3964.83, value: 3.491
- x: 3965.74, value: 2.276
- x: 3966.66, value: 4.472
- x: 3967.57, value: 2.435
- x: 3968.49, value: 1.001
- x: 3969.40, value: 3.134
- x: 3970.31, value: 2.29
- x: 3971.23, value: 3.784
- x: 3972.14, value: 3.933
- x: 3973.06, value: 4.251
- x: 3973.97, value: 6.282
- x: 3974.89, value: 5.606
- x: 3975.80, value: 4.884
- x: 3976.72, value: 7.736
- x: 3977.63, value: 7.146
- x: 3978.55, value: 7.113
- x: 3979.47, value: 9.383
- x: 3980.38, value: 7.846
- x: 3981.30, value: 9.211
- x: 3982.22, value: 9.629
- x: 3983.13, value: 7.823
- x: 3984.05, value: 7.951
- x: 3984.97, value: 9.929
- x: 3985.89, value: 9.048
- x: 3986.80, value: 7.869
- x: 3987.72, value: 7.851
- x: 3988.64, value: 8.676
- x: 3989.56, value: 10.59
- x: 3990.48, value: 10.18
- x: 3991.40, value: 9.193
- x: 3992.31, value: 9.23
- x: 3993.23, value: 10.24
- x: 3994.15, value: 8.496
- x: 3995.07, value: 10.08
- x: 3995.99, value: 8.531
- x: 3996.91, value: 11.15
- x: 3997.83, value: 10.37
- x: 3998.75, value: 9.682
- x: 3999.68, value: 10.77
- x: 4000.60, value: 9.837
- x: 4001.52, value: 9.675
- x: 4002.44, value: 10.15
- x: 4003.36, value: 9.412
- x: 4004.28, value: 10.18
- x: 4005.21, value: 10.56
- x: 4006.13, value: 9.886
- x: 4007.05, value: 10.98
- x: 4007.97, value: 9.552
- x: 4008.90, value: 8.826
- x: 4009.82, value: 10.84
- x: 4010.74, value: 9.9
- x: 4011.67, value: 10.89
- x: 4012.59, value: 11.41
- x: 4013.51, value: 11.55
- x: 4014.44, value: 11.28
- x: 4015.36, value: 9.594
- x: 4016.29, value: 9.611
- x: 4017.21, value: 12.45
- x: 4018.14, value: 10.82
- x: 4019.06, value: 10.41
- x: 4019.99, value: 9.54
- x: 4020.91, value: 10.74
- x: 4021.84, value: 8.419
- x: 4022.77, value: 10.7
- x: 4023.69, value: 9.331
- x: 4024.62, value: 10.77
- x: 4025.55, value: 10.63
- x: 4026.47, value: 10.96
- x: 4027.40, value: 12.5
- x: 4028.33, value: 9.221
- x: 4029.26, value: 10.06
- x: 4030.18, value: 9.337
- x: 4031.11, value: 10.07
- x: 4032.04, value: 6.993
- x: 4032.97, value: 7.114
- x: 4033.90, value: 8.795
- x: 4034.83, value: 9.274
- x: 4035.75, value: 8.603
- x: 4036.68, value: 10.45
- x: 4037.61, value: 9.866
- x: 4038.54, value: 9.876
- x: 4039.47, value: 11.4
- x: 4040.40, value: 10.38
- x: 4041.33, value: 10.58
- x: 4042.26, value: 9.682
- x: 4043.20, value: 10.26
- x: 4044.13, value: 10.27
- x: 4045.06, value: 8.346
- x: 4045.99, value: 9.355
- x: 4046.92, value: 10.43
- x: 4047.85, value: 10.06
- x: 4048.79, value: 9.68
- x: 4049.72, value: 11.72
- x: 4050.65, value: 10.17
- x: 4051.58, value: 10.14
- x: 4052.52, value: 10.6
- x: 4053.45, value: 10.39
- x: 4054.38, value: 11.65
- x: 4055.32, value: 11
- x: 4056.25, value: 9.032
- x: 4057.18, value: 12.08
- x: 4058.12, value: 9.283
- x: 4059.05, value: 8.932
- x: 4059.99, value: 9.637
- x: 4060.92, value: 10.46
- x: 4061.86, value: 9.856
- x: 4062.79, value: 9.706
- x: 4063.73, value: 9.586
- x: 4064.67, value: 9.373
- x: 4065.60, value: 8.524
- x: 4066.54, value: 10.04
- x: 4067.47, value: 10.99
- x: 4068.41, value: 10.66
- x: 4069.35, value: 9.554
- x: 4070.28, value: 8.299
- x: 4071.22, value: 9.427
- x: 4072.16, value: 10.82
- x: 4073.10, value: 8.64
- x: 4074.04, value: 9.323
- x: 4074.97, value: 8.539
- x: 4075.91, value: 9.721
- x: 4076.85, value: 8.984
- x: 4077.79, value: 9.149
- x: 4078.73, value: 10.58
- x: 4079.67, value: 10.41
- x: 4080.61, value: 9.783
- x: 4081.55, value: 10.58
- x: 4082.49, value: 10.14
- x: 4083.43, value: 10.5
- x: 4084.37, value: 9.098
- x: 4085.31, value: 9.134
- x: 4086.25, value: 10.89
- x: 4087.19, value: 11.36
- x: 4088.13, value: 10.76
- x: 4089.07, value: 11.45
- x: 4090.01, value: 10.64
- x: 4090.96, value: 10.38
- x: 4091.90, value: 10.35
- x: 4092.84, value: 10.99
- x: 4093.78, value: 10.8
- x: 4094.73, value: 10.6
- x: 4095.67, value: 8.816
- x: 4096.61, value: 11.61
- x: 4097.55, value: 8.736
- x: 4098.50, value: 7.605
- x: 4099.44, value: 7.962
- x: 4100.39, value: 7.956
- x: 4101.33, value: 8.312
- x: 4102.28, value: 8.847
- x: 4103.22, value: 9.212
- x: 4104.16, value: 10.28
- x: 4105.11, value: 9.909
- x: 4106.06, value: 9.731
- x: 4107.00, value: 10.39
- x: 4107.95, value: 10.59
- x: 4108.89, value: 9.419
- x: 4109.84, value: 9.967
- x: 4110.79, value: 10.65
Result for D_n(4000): 1.92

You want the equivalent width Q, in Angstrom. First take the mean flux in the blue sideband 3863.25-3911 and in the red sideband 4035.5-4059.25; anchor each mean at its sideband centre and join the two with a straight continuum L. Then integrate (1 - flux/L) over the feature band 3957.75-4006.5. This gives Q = 6.9 Angstrom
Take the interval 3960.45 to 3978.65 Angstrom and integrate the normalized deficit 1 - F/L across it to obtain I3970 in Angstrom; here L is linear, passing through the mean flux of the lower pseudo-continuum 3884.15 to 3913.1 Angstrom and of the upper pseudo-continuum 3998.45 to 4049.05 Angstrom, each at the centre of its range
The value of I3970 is 8.6 Angstrom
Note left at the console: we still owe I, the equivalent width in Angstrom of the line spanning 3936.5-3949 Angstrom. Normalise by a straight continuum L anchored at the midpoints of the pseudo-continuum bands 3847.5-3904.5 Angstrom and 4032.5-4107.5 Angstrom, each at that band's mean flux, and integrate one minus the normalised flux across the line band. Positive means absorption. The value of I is 3.1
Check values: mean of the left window 5.62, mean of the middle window 5.33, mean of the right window 9.86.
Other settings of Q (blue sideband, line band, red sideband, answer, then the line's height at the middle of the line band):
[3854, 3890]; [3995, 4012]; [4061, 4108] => -4.0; 8.14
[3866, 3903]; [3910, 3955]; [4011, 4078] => 9.9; 7.17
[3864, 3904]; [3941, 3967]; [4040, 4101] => 4.5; 7.45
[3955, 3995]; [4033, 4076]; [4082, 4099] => -3.8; 9.1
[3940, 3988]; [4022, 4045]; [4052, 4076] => -2.9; 8.74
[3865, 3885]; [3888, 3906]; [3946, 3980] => -3.0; 5.6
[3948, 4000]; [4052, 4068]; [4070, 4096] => -1.2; 9.4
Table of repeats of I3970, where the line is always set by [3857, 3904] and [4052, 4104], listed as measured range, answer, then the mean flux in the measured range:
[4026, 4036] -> -0.5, 9.38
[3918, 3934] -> 5.0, 4.63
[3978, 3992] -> -1.5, 8.81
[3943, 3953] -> 0.8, 6.64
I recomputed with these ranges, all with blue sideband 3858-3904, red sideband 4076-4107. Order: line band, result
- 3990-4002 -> -2.6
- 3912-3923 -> -1.1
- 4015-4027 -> -2.5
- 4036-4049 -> -1.6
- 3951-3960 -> 0.0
